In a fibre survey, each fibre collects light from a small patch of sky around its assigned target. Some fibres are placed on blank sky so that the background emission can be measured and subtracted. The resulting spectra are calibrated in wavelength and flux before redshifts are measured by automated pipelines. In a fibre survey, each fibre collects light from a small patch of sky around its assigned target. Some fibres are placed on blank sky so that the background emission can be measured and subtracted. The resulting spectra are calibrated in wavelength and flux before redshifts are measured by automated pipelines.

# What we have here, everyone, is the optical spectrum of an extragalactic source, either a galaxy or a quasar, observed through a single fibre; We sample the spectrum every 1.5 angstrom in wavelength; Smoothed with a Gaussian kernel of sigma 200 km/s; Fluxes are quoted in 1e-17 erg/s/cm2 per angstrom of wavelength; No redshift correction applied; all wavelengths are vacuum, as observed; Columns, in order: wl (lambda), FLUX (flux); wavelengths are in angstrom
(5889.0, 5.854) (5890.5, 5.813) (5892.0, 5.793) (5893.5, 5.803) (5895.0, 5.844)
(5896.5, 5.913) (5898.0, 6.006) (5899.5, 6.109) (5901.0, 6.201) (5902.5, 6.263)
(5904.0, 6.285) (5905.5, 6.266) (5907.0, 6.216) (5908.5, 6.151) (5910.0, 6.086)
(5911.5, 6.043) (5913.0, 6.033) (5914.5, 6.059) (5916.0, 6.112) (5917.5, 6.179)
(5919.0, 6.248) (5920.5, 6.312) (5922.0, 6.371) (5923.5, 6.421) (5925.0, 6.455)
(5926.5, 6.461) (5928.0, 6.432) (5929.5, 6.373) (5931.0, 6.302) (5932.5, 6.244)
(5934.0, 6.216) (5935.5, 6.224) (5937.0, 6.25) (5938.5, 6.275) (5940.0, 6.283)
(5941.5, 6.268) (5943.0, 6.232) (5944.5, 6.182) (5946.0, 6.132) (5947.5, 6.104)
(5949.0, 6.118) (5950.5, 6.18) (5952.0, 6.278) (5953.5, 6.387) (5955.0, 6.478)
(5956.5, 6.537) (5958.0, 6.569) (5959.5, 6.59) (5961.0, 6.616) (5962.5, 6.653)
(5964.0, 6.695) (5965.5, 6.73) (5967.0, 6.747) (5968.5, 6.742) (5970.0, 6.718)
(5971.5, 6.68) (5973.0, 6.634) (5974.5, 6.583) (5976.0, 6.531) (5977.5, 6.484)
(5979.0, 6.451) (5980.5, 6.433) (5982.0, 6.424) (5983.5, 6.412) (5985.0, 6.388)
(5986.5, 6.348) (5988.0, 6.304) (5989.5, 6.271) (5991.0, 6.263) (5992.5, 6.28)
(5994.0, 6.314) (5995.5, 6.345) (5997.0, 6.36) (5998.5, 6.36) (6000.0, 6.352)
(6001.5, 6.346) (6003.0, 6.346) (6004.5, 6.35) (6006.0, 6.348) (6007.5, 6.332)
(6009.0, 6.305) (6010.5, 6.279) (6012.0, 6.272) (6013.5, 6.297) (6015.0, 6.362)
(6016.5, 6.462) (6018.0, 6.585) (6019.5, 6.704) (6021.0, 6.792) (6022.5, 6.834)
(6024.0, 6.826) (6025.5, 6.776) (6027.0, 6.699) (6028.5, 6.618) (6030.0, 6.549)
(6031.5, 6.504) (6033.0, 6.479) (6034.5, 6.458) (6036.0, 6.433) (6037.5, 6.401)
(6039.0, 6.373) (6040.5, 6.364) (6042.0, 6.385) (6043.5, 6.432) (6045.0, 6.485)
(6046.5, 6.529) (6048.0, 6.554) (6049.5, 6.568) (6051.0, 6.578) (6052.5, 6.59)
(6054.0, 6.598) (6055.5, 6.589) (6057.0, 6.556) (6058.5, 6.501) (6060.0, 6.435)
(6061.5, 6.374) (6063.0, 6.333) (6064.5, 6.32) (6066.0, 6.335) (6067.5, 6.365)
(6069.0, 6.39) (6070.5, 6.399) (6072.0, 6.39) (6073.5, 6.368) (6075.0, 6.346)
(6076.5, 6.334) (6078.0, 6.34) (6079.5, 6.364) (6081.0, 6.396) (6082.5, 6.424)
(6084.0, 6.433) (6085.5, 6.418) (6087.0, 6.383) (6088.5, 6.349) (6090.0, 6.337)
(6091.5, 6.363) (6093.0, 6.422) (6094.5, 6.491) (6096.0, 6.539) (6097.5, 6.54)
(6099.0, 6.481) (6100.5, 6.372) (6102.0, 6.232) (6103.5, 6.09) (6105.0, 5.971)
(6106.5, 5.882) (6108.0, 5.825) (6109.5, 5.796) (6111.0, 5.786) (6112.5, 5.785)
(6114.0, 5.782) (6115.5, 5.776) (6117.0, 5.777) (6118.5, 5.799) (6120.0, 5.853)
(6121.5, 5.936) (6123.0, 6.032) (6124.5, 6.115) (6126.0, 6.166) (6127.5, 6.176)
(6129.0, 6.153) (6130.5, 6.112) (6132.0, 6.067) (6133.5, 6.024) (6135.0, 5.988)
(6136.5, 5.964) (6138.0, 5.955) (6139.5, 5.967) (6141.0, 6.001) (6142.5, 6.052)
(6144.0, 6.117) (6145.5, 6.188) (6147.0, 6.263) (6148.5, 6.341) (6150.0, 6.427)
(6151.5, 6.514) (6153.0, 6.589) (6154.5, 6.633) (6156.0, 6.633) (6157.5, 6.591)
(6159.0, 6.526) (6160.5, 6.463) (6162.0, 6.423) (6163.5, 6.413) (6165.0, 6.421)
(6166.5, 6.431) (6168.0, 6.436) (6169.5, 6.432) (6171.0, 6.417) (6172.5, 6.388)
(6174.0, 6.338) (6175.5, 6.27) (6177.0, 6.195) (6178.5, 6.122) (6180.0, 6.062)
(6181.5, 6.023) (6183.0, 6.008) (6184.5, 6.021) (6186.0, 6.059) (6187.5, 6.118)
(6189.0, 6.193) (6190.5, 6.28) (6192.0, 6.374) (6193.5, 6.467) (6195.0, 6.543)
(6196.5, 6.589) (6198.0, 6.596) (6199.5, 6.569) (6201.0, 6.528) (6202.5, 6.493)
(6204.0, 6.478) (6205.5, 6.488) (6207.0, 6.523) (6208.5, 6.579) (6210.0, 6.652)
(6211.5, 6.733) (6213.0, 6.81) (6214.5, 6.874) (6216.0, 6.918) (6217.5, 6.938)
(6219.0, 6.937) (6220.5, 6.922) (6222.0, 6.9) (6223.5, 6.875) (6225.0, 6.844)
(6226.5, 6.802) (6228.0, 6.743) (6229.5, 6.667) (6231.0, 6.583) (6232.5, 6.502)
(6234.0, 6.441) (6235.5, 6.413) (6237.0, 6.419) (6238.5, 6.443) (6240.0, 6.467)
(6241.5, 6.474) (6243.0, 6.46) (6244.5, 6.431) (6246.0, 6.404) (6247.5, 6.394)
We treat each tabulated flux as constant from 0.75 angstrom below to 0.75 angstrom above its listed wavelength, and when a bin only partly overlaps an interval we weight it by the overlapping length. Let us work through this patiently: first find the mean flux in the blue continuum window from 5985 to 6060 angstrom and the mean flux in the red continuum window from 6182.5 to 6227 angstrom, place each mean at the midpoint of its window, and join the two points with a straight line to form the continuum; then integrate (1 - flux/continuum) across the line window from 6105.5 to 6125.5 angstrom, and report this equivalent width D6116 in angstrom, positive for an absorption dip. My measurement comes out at 2.0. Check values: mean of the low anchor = 6.46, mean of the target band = 5.86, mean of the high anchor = 6.57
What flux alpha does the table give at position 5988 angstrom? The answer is 6.304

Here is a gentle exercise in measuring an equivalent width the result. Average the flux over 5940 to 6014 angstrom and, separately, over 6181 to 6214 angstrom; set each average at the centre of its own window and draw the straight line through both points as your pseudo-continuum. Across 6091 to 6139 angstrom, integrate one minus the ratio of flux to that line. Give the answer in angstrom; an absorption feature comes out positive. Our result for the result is 2.6 angstrom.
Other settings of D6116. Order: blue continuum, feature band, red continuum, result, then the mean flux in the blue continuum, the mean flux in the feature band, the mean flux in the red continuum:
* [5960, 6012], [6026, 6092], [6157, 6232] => 0.3 angstrom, 6.45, 6.44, 6.5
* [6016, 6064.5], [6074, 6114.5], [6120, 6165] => 0.9 angstrom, 6.54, 6.24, 6.23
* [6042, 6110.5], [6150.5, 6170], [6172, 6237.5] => -0.1 angstrom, 6.37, 6.5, 6.51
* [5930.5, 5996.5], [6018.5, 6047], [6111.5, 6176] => -1.0 angstrom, 6.41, 6.56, 6.2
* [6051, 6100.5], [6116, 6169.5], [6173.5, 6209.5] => 1.3 angstrom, 6.42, 6.22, 6.33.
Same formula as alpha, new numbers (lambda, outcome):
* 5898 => 6.006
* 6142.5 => 6.052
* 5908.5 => 6.151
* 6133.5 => 6.024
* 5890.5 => 5.813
